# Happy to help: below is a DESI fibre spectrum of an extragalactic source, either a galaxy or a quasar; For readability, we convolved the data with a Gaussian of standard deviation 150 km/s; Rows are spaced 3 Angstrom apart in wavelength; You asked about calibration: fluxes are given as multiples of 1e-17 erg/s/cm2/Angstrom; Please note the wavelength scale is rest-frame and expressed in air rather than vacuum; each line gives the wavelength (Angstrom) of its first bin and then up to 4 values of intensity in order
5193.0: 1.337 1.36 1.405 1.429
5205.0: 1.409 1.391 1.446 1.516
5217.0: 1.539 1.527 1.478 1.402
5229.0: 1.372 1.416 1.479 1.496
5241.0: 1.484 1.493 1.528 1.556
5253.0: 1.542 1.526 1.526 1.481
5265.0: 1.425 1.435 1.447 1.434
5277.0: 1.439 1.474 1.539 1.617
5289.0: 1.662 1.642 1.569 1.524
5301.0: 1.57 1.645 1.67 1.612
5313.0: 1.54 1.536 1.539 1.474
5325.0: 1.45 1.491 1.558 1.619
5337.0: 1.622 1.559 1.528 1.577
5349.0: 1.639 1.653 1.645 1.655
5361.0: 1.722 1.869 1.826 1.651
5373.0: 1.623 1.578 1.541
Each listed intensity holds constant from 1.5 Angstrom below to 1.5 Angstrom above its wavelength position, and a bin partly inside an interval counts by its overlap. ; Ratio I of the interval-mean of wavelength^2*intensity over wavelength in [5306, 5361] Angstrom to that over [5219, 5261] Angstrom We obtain 1.10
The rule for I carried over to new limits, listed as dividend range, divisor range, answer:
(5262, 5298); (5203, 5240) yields 1.06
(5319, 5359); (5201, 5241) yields 1.13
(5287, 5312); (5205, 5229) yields 1.14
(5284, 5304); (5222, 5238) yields 1.14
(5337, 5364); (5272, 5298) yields 1.09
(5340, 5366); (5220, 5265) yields 1.17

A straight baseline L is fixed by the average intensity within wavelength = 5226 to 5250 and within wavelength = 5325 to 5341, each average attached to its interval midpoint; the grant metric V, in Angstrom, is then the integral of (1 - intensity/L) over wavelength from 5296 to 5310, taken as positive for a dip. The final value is -0.7 Angstrom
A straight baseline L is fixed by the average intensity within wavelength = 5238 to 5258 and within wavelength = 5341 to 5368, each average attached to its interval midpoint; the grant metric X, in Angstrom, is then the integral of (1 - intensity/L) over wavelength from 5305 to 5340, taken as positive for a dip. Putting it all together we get 1.5 Angstrom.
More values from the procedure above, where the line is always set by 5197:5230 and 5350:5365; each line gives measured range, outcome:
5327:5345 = 1.1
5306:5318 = 0.3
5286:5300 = -0.1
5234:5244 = 0.0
